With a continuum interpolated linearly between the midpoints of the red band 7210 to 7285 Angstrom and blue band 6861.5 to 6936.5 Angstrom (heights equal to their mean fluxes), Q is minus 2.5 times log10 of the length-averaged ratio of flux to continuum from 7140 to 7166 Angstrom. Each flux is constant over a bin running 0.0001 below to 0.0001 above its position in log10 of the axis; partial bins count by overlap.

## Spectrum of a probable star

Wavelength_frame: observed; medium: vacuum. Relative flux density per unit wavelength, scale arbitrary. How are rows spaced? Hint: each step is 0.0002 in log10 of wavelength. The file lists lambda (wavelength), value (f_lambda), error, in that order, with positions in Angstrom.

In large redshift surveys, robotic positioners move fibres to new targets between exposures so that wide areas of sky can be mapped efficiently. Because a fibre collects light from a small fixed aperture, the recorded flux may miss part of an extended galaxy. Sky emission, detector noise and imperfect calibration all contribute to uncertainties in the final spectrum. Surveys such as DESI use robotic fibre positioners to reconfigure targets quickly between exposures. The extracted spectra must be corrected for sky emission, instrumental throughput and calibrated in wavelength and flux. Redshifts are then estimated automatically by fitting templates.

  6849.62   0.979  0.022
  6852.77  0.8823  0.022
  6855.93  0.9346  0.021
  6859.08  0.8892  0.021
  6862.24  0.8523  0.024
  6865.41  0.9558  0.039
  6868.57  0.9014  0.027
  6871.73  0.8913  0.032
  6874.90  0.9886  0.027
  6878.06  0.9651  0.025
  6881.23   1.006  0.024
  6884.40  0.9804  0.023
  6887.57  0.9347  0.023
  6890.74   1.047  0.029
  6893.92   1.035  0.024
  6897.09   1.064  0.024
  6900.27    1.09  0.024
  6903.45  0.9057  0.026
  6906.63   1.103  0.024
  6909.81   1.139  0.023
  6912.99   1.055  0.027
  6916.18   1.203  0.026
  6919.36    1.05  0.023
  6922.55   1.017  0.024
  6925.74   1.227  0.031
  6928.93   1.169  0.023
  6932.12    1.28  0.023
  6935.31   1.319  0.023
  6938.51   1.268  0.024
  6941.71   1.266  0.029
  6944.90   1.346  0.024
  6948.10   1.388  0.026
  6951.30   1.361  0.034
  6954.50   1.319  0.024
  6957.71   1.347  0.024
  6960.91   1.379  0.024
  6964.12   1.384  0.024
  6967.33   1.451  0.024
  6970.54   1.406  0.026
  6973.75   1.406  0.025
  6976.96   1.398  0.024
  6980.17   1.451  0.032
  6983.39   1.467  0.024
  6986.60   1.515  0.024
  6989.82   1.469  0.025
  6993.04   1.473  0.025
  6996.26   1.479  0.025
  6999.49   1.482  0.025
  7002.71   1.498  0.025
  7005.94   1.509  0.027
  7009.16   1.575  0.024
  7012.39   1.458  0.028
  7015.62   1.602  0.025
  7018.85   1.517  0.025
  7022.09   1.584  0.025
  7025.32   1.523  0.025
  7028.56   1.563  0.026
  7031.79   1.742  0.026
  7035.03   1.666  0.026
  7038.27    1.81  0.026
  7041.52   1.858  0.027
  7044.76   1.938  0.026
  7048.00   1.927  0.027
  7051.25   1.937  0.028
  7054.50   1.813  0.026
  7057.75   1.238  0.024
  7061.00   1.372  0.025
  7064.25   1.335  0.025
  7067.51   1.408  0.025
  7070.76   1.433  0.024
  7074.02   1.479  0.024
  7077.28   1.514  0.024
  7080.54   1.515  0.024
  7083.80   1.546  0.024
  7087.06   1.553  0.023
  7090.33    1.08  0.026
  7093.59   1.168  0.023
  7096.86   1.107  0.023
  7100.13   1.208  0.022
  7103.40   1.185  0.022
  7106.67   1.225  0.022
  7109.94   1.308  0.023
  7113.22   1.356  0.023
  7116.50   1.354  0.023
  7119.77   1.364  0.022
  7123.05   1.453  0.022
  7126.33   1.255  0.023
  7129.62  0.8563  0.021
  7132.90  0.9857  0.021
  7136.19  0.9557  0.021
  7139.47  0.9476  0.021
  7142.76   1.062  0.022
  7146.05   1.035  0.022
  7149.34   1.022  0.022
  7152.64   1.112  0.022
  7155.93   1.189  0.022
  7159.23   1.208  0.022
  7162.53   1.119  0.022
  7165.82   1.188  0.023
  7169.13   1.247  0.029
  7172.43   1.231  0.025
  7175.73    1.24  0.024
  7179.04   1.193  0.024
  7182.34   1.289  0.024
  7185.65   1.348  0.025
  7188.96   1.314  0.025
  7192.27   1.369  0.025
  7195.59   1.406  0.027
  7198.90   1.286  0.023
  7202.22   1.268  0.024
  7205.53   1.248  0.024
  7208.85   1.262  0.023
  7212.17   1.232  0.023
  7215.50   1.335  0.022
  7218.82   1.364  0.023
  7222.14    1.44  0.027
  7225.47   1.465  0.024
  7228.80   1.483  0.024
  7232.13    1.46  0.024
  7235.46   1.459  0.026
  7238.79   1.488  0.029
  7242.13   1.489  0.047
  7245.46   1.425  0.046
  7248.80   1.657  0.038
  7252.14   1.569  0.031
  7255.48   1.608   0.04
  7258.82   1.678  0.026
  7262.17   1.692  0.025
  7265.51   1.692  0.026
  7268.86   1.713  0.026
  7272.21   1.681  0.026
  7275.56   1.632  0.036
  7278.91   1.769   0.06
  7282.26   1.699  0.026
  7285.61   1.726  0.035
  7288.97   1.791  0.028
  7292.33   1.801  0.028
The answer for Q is 0.27 mag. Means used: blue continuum 1.05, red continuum 1.55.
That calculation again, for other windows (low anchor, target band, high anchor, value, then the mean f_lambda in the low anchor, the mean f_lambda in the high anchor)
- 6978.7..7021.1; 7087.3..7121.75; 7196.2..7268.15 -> 0.18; 1.5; 1.46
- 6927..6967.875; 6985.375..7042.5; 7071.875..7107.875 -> -0.18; 1.33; 1.33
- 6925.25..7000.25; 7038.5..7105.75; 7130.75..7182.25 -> -0.20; 1.38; 1.12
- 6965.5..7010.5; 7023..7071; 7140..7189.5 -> -0.19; 1.47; 1.18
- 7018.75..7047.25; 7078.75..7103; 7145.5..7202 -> 0.16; 1.71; 1.23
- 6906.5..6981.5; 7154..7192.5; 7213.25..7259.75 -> 0.17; 1.28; 1.49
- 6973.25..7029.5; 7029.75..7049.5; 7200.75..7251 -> -0.22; 1.5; 1.41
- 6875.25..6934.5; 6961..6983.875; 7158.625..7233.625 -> -0.25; 1.07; 1.31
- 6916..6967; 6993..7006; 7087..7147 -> -0.19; 1.28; 1.17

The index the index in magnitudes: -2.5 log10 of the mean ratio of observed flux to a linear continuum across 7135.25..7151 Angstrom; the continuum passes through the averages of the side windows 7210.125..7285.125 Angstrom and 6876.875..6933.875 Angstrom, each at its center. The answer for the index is 0.36 mag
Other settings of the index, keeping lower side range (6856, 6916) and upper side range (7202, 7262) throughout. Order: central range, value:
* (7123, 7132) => 0.17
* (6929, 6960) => -0.22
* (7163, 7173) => 0.13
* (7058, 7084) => -0.16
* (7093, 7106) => 0.09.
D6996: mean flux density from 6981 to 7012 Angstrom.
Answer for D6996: 1.49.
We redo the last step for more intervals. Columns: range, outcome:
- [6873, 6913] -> 1.02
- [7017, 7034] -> 1.59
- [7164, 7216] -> 1.28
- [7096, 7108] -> 1.19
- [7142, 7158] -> 1.09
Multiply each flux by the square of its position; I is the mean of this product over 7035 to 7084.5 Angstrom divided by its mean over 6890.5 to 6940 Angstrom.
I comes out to 1.49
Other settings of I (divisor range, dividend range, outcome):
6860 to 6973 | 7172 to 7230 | 1.25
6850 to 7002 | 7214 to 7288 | 1.44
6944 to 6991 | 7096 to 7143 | 0.88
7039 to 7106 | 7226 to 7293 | 1.15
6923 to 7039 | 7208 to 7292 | 1.17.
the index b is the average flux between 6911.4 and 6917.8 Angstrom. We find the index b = 1.13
